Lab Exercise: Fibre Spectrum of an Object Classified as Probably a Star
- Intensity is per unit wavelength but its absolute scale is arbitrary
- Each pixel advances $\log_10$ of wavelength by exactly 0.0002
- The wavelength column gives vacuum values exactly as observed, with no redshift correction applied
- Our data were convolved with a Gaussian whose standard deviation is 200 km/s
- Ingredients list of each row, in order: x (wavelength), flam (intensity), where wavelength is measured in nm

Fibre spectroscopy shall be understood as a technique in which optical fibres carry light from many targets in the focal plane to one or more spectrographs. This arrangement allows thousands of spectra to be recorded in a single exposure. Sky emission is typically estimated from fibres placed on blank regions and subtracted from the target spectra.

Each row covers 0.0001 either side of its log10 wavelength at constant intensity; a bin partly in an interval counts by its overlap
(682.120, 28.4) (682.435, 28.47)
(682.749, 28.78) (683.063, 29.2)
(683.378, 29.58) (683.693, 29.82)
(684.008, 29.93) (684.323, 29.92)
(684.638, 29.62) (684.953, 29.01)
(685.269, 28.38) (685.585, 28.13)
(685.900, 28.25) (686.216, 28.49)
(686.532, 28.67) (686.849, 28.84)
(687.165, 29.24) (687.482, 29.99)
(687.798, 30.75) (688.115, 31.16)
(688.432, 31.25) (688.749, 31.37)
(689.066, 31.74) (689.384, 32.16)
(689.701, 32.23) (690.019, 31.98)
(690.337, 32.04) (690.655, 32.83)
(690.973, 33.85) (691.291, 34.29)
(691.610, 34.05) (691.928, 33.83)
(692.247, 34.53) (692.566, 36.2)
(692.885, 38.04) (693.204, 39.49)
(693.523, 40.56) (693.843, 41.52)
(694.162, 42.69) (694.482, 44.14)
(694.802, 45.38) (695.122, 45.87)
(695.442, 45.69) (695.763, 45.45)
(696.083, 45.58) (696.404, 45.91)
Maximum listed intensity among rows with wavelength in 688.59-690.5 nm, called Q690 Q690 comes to 32.23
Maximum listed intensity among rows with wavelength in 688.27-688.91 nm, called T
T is 31.37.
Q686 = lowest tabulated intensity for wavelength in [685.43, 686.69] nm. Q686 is 28.13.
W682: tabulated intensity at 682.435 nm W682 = 28.47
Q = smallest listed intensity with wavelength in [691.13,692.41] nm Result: 33.83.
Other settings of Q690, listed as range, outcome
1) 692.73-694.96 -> 45.38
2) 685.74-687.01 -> 28.84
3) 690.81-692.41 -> 34.53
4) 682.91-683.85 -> 29.82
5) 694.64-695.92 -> 45.87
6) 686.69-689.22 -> 31.74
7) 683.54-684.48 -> 29.93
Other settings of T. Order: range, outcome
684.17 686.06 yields 29.92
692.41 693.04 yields 38.04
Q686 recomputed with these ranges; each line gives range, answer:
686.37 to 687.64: 28.67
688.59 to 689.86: 31.37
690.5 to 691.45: 32.83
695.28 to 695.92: 45.45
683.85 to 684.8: 29.62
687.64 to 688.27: 30.75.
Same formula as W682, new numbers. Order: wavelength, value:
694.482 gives 44.14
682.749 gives 28.78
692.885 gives 38.04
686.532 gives 28.67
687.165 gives 29.24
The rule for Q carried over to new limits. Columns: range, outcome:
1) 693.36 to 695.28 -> 40.56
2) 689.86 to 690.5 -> 31.98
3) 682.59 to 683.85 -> 28.78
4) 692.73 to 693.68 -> 38.04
